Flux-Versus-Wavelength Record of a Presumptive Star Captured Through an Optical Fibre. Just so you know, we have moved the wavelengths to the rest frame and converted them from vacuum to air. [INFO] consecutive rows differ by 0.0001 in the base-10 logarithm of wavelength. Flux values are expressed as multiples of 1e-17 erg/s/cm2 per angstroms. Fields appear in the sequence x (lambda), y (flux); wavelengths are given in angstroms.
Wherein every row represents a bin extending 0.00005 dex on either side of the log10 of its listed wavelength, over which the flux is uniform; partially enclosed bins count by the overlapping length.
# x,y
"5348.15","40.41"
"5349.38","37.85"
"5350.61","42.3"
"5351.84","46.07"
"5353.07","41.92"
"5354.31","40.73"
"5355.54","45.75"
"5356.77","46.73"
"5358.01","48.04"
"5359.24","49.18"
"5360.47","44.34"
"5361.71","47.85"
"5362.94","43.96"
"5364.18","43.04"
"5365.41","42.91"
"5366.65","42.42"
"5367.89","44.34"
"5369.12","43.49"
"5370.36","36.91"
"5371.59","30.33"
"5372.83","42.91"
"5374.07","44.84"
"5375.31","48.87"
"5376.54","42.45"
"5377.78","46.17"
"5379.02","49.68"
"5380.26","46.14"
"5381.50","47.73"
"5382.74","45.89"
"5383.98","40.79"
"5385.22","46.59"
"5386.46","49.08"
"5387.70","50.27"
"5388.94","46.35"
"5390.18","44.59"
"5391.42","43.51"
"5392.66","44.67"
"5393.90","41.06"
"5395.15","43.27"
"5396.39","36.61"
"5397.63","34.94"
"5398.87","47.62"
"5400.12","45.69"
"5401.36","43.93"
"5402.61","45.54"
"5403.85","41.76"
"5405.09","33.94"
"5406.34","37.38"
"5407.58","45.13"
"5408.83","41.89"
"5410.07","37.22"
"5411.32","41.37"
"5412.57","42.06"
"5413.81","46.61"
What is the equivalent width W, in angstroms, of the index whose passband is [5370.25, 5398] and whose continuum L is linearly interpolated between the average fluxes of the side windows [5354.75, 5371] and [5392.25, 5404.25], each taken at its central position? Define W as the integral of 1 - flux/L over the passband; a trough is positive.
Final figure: -0.4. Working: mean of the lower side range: 44.5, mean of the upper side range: 42.5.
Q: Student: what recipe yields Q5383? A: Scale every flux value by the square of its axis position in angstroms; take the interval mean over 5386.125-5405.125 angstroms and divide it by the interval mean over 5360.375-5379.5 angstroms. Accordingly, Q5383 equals 1.0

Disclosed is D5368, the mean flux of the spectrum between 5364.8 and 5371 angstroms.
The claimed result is 42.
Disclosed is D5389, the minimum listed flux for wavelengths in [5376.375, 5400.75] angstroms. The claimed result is 34.94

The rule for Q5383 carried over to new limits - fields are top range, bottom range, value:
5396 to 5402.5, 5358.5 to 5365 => 0.94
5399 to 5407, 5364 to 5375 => 1.02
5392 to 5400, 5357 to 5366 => 0.92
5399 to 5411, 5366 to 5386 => 0.96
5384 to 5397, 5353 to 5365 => 0.99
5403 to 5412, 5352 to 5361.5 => 0.90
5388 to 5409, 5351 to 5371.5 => 0.98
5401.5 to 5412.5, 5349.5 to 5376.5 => 0.95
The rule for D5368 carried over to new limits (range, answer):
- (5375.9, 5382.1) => 46.5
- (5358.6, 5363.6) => 46.3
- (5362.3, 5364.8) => 43.6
